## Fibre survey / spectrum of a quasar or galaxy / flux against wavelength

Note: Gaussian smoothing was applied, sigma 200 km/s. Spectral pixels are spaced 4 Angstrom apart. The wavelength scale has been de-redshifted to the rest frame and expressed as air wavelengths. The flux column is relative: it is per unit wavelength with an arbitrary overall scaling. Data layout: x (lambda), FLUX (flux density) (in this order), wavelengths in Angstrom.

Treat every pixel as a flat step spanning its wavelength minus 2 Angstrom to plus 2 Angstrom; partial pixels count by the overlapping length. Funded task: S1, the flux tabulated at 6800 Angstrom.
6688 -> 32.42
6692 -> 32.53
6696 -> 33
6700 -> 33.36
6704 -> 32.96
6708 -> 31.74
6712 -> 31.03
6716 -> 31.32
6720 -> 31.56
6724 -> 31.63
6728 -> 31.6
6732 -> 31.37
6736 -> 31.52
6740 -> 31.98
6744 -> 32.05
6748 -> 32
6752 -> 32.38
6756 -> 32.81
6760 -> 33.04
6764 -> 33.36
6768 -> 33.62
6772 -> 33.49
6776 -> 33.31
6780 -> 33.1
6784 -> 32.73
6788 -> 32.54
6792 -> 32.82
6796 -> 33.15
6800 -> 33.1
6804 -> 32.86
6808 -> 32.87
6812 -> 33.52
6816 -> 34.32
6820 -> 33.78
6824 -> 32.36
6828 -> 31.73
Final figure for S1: 33.1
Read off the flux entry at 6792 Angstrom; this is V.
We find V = 32.82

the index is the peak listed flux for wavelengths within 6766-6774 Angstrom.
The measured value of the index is 33.62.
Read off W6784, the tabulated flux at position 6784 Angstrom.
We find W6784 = 32.73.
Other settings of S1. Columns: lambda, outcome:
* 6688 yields 32.42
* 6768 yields 33.62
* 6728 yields 31.6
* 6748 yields 32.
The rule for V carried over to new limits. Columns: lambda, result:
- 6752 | 32.38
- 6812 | 33.52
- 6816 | 34.32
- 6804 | 32.86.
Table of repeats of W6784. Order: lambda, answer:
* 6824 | 32.36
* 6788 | 32.54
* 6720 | 31.56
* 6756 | 32.81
